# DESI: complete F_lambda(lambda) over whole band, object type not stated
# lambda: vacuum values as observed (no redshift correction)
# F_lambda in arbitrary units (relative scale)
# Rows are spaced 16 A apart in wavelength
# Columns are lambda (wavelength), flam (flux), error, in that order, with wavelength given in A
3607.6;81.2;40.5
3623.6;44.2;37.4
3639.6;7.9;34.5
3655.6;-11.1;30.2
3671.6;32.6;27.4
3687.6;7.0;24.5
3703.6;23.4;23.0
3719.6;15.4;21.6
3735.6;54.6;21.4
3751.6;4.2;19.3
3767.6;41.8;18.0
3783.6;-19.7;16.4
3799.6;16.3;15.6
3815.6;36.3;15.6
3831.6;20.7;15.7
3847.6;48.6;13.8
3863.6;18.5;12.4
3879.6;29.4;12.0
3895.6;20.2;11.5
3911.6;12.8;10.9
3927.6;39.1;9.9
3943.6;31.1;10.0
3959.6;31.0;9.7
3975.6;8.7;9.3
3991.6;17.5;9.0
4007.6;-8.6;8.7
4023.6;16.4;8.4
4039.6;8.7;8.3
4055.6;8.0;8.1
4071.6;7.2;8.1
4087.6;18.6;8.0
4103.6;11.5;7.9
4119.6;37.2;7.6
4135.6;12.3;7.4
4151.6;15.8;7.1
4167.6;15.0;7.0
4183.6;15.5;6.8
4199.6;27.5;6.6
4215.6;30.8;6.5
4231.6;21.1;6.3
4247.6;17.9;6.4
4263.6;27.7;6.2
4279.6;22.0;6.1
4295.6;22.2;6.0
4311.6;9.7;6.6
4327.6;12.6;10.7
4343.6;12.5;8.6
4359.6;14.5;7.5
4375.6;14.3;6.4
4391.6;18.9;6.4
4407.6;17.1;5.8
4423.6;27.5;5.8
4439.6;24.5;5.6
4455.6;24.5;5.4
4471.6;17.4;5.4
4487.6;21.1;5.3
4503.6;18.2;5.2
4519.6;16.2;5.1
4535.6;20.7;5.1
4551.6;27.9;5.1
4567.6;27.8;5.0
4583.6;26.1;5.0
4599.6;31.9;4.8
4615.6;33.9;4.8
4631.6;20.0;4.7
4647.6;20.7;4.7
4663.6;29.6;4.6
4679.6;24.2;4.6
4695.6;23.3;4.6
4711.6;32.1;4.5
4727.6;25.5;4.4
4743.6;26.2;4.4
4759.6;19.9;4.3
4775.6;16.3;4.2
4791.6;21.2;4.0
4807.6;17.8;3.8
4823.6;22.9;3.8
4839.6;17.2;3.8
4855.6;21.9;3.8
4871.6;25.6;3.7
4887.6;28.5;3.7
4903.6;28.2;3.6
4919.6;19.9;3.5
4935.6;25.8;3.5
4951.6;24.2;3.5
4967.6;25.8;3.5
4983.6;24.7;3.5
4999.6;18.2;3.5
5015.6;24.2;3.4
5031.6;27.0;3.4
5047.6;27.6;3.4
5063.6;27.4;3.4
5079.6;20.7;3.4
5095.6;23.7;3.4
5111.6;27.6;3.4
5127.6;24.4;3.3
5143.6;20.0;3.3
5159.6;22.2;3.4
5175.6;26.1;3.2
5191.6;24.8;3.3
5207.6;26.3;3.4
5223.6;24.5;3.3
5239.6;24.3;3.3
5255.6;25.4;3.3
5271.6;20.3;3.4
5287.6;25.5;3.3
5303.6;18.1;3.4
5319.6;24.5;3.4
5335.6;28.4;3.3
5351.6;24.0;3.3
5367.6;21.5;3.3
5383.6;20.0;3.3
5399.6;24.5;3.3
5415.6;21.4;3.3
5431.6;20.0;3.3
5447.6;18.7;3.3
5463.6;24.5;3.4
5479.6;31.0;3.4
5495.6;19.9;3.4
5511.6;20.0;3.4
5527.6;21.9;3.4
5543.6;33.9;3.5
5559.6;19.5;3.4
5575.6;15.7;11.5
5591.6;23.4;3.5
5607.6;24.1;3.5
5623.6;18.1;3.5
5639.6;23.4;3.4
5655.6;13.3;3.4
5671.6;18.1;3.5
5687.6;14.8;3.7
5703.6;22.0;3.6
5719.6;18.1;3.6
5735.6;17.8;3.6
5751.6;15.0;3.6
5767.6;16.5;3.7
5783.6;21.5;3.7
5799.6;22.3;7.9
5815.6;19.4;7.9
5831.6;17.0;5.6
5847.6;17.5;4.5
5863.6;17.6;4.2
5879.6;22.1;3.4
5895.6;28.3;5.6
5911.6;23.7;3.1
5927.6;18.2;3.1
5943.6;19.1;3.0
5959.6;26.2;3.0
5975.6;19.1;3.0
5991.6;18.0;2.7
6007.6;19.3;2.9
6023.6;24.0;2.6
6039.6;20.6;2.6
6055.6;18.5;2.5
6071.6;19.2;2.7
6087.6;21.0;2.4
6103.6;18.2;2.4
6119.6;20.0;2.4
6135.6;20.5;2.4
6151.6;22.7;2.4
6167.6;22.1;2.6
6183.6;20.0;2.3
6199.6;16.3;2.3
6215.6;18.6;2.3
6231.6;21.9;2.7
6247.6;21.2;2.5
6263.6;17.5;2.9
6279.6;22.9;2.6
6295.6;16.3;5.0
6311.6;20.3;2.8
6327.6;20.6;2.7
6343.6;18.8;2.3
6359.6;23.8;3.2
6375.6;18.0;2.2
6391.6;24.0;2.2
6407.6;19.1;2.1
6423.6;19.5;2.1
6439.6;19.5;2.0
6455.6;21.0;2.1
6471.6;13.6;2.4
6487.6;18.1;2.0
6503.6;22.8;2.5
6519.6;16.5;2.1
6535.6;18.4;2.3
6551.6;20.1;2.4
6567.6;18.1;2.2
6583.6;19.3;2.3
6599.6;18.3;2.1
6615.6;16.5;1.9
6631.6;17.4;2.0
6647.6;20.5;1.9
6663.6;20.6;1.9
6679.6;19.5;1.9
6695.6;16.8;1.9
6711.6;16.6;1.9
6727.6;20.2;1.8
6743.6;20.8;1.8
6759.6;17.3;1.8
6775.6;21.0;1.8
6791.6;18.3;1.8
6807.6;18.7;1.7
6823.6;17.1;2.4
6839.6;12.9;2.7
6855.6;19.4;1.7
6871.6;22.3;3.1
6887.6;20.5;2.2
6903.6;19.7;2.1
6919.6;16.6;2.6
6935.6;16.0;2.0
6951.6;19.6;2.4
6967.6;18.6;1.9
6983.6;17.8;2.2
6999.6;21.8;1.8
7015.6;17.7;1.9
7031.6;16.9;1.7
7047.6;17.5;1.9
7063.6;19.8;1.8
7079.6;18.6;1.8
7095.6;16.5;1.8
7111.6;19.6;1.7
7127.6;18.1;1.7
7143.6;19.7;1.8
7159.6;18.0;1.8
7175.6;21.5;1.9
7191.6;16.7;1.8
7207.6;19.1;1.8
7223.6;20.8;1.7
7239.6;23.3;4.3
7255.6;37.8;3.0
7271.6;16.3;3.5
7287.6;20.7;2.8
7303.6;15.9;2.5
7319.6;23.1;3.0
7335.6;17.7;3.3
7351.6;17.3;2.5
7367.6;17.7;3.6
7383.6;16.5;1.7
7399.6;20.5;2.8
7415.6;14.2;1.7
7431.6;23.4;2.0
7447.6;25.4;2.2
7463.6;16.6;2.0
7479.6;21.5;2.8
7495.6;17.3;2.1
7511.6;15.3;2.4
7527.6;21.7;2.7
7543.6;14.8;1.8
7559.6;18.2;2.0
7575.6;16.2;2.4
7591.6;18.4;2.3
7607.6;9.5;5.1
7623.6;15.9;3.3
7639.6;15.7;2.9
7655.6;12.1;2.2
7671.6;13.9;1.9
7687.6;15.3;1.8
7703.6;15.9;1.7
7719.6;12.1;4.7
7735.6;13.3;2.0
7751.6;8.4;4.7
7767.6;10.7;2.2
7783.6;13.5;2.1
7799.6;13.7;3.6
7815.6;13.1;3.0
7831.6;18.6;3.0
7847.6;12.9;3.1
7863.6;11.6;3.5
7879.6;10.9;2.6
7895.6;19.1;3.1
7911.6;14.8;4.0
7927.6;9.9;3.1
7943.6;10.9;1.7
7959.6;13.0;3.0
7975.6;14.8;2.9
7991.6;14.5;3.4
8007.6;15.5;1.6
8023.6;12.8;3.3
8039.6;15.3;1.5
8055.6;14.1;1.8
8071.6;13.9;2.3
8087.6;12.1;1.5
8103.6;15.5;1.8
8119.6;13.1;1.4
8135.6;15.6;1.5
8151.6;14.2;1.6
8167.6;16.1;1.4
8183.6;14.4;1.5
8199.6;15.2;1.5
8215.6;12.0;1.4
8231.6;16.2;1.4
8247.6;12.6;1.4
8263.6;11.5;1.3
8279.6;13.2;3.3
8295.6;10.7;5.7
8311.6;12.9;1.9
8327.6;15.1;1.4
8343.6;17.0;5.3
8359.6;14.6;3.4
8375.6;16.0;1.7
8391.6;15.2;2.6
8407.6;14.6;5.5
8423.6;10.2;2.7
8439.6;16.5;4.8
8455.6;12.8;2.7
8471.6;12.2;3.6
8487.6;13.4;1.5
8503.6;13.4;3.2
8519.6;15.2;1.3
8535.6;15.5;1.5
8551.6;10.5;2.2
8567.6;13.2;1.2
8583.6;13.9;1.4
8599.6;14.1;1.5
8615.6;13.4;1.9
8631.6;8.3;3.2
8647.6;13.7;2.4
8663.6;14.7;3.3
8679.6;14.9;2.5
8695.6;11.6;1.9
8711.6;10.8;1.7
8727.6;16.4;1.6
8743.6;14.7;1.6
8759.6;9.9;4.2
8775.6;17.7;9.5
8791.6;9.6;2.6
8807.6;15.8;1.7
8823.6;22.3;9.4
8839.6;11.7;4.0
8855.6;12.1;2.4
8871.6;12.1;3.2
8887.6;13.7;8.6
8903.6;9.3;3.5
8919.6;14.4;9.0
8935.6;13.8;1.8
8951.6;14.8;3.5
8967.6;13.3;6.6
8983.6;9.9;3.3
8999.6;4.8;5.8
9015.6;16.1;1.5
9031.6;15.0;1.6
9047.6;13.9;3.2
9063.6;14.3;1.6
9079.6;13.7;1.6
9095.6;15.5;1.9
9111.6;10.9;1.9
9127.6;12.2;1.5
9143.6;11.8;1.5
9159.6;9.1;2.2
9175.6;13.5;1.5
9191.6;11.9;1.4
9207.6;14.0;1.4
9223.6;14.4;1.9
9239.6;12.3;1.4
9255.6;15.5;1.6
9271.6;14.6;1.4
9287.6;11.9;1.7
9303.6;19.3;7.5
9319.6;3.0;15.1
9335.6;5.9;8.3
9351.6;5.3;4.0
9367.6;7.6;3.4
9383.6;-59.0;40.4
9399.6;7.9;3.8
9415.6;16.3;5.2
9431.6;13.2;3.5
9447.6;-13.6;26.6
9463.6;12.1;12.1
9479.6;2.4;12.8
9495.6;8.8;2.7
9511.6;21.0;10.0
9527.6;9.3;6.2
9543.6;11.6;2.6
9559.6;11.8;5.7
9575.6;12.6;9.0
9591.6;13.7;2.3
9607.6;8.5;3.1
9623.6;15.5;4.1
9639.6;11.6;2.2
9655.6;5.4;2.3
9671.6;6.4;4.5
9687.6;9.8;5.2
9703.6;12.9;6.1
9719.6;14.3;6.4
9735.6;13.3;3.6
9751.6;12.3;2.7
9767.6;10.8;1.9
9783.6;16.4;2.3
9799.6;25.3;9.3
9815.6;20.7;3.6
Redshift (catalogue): 0.106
